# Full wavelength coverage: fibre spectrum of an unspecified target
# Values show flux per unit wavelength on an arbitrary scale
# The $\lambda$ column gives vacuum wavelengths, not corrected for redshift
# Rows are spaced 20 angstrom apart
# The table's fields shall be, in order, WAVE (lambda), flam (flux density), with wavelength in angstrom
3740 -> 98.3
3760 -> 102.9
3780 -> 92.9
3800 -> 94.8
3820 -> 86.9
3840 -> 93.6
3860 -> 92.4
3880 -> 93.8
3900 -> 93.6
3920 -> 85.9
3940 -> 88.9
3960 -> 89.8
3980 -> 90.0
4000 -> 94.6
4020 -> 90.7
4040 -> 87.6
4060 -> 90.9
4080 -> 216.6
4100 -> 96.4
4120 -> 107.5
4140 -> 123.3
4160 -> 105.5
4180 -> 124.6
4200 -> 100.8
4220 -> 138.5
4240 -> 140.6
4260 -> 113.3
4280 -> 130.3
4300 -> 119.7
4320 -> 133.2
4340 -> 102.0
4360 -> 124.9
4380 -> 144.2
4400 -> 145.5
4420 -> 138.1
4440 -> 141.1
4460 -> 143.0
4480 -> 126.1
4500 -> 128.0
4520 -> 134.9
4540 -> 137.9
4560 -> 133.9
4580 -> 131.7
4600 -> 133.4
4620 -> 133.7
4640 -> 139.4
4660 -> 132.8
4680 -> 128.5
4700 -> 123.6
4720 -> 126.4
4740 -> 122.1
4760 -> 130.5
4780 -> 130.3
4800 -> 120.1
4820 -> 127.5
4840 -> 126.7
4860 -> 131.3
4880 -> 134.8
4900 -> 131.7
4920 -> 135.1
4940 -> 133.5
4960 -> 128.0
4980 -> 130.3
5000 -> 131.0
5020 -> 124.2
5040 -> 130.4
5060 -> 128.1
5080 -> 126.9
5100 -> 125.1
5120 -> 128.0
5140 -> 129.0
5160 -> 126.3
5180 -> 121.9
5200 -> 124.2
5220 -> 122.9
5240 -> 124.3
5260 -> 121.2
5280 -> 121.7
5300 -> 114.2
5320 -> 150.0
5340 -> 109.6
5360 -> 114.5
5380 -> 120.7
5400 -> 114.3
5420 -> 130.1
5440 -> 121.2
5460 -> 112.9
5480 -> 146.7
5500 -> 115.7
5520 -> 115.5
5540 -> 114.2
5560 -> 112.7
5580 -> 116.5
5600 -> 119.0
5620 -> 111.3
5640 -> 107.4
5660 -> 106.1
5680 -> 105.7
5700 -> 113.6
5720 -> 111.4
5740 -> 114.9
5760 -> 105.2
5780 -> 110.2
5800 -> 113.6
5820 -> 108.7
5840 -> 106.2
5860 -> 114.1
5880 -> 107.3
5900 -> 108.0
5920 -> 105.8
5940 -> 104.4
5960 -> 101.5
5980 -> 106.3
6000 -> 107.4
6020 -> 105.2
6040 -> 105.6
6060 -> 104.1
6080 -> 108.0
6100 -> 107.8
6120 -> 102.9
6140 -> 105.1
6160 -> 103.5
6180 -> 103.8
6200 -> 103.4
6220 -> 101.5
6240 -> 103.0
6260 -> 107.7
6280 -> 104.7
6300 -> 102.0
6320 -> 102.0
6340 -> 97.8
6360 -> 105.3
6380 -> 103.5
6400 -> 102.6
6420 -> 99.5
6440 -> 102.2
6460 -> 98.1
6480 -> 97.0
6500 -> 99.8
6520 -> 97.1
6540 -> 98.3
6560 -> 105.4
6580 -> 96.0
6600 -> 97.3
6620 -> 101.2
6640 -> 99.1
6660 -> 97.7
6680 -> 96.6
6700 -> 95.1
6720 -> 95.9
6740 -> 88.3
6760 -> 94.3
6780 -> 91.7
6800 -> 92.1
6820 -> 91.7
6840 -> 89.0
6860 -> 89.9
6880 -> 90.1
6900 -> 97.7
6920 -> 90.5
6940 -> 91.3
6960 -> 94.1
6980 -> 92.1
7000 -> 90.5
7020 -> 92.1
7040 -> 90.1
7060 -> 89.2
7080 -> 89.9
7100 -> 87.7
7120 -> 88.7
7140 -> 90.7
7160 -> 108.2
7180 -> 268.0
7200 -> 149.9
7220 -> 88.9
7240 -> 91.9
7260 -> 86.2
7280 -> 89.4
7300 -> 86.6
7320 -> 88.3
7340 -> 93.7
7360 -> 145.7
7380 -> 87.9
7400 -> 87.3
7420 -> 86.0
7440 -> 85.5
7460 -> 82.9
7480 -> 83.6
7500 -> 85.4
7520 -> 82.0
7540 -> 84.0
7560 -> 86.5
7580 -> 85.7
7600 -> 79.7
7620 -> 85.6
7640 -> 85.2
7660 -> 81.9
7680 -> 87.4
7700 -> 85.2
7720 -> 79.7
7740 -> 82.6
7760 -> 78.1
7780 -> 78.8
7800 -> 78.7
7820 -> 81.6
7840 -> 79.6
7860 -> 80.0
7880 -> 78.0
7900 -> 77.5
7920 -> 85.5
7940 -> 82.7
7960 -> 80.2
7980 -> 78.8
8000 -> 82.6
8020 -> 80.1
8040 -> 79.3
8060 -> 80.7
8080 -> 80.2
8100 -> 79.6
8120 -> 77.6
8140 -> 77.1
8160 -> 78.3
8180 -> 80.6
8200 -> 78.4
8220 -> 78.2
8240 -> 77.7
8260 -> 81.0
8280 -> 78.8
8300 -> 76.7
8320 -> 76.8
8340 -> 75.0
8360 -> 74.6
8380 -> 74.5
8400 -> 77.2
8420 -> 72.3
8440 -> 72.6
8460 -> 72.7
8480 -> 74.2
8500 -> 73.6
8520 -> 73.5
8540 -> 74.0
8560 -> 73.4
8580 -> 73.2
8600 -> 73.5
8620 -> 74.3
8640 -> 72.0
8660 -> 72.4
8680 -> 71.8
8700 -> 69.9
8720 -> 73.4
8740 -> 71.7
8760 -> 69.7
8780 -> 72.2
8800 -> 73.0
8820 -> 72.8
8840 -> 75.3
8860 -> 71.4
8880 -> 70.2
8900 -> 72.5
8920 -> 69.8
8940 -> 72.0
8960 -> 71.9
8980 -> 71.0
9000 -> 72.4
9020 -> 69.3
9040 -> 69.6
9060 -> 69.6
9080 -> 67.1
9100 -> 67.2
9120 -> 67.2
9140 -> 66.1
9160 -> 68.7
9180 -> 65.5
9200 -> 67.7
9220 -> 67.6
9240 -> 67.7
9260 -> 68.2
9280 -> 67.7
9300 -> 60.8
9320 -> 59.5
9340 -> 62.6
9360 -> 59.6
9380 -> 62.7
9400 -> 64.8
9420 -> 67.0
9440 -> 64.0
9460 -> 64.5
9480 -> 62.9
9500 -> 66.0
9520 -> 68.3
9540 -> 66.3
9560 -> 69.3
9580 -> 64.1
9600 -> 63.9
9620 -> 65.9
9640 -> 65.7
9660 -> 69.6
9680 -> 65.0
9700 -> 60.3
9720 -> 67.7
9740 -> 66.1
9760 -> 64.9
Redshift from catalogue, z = 0.09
